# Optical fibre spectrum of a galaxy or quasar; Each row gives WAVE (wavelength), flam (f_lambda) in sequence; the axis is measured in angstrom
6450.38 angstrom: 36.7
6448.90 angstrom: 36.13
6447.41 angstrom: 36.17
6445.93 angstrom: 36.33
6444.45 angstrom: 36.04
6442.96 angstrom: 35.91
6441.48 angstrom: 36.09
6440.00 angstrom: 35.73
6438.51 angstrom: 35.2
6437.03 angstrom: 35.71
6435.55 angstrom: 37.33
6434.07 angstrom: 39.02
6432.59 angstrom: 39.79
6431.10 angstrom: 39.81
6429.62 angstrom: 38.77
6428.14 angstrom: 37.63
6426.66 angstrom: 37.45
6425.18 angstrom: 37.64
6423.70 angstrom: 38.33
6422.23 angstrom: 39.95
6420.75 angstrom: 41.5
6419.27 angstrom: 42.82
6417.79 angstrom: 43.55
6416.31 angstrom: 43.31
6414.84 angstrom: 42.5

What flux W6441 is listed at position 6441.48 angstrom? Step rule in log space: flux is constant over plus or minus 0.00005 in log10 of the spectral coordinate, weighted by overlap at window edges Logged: 36.09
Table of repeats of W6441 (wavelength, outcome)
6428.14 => 37.63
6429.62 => 38.77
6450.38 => 36.7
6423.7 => 38.33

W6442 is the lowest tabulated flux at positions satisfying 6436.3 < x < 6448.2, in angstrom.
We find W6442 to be 35.2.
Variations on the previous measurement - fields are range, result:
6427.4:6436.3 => 37.33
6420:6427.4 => 37.45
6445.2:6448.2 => 36.17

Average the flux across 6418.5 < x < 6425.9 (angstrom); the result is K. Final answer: 40.1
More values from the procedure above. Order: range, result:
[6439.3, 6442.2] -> 35.9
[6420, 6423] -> 40.8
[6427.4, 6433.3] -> 38.9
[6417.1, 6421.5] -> 42.6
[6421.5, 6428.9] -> 38.2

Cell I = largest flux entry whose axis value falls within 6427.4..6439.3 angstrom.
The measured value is 39.81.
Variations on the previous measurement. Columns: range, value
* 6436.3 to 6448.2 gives 36.33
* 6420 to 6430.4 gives 41.5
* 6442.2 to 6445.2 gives 36.04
